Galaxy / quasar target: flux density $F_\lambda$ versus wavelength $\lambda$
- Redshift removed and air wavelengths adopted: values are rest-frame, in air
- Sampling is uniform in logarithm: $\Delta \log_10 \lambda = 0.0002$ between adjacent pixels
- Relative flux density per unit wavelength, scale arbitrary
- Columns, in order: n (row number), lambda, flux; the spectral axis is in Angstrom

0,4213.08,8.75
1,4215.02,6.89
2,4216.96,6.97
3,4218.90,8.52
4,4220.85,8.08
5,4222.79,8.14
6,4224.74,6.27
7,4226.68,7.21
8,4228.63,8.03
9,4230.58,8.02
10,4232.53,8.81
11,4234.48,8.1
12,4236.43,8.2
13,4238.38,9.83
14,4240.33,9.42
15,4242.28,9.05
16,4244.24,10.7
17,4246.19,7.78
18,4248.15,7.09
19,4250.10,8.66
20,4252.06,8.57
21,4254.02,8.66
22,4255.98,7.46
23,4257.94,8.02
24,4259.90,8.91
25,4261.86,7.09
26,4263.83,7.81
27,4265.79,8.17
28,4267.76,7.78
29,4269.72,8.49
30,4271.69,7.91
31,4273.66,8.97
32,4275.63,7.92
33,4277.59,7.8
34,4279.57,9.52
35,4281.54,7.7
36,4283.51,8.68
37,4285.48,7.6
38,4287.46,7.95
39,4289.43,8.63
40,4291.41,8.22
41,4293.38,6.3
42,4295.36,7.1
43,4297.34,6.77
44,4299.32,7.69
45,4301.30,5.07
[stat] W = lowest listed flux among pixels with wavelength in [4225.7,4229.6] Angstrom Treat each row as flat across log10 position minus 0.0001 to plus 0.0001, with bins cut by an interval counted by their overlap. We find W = 7.21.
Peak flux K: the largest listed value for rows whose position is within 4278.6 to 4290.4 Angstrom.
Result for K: 9.52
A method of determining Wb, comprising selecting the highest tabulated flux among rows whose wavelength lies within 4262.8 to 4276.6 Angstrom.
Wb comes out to 8.97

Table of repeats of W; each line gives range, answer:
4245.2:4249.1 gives 7.09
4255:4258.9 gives 7.46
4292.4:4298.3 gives 6.3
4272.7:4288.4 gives 7.6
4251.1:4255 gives 8.57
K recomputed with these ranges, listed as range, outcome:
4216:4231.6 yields 8.52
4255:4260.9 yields 8.91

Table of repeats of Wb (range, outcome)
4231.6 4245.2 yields 10.7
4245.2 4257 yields 8.66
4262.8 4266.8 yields 8.17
